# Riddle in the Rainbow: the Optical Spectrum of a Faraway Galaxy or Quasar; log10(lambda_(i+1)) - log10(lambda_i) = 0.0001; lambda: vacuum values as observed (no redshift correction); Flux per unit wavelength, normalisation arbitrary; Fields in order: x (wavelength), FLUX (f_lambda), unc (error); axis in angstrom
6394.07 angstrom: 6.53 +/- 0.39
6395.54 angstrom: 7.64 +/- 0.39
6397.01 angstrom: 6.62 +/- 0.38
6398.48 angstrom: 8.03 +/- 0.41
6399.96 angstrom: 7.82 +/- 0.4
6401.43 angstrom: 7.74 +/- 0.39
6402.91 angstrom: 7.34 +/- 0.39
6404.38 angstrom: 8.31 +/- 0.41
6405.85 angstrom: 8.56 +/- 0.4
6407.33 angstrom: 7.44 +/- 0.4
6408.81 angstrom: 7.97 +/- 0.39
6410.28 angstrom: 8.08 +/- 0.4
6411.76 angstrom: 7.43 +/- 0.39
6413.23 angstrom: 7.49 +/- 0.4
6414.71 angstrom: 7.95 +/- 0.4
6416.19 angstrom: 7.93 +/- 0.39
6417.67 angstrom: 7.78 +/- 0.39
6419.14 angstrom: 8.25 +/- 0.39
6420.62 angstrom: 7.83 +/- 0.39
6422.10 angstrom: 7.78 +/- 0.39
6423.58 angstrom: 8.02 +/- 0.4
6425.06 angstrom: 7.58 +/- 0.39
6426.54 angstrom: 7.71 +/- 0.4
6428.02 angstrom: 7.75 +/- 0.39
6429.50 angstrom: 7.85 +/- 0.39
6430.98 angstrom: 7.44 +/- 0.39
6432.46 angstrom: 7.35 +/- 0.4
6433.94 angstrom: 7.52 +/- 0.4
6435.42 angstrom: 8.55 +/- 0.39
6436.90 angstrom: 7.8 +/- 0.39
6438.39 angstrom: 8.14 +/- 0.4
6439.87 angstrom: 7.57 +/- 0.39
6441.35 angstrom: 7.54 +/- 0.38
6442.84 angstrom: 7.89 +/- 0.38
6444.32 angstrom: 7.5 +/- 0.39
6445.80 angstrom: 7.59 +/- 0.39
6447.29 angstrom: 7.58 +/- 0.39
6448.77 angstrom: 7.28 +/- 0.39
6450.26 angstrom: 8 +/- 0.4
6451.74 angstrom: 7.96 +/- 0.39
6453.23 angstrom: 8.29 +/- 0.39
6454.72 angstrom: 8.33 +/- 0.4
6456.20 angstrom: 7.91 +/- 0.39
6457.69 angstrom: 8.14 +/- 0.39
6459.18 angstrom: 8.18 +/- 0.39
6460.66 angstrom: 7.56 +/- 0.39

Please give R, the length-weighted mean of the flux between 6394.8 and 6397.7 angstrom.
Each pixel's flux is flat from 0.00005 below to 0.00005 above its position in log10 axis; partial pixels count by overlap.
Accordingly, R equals 7.15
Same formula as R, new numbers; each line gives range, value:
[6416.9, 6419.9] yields 8.02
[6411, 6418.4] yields 7.71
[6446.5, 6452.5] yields 7.7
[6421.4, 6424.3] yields 7.9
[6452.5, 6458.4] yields 8.17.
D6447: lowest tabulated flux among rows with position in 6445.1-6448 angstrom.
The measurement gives 7.58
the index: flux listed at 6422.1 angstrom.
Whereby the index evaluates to 7.78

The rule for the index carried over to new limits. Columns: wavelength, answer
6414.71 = 7.95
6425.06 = 7.58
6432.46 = 7.35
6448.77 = 7.28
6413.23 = 7.49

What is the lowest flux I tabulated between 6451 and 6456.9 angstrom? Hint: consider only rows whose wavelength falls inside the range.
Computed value 7.91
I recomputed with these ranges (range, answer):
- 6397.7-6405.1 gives 7.34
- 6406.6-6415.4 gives 7.43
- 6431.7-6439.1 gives 7.35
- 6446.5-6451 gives 7.28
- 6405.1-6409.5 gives 7.44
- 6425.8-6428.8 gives 7.71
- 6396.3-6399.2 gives 6.62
